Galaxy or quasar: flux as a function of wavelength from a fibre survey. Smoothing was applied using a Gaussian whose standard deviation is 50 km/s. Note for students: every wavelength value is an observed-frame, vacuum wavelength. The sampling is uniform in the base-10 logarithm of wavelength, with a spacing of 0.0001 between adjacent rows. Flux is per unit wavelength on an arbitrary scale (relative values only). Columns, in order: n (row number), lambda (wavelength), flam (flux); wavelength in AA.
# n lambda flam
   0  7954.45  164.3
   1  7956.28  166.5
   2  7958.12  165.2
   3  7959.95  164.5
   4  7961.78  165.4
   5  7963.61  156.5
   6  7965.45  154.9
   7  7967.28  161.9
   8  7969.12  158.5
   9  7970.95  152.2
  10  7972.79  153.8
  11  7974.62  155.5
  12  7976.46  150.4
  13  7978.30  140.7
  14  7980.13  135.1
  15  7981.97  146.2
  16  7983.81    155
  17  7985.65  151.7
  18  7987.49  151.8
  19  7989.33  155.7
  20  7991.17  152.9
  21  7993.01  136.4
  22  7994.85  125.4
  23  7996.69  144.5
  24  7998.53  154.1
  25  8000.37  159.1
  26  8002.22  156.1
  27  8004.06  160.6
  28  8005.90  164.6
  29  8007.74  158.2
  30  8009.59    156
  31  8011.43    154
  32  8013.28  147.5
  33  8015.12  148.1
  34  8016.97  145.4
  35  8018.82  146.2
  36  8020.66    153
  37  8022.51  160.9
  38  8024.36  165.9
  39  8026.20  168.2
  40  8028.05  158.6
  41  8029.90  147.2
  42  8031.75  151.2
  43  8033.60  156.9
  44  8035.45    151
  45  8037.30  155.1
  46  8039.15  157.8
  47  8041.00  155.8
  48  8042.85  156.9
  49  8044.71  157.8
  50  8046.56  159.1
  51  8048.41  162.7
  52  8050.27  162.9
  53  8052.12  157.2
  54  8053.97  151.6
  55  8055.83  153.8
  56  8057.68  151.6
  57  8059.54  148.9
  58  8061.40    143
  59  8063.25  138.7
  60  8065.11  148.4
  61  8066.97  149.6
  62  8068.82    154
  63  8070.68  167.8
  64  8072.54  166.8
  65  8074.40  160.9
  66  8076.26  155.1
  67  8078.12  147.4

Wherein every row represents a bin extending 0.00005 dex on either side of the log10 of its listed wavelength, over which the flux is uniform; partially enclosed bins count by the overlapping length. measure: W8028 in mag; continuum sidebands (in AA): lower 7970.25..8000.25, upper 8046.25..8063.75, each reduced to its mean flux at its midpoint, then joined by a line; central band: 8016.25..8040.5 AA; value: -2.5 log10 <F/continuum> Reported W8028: -0.03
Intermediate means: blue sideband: 148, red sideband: 153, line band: 155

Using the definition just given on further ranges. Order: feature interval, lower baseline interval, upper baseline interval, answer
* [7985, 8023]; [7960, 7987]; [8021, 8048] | 0.027 mag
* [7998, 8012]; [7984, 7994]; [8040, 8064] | -0.050 mag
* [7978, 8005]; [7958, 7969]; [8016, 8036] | 0.069 mag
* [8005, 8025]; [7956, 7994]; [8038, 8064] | -0.003 mag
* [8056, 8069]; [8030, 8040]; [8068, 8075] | 0.088 mag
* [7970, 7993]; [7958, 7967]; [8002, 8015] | 0.067 mag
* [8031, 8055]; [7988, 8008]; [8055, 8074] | -0.031 mag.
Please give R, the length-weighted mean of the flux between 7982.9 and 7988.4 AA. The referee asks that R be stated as 153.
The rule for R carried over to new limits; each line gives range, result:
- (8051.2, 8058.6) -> 154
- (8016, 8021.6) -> 148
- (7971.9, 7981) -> 147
